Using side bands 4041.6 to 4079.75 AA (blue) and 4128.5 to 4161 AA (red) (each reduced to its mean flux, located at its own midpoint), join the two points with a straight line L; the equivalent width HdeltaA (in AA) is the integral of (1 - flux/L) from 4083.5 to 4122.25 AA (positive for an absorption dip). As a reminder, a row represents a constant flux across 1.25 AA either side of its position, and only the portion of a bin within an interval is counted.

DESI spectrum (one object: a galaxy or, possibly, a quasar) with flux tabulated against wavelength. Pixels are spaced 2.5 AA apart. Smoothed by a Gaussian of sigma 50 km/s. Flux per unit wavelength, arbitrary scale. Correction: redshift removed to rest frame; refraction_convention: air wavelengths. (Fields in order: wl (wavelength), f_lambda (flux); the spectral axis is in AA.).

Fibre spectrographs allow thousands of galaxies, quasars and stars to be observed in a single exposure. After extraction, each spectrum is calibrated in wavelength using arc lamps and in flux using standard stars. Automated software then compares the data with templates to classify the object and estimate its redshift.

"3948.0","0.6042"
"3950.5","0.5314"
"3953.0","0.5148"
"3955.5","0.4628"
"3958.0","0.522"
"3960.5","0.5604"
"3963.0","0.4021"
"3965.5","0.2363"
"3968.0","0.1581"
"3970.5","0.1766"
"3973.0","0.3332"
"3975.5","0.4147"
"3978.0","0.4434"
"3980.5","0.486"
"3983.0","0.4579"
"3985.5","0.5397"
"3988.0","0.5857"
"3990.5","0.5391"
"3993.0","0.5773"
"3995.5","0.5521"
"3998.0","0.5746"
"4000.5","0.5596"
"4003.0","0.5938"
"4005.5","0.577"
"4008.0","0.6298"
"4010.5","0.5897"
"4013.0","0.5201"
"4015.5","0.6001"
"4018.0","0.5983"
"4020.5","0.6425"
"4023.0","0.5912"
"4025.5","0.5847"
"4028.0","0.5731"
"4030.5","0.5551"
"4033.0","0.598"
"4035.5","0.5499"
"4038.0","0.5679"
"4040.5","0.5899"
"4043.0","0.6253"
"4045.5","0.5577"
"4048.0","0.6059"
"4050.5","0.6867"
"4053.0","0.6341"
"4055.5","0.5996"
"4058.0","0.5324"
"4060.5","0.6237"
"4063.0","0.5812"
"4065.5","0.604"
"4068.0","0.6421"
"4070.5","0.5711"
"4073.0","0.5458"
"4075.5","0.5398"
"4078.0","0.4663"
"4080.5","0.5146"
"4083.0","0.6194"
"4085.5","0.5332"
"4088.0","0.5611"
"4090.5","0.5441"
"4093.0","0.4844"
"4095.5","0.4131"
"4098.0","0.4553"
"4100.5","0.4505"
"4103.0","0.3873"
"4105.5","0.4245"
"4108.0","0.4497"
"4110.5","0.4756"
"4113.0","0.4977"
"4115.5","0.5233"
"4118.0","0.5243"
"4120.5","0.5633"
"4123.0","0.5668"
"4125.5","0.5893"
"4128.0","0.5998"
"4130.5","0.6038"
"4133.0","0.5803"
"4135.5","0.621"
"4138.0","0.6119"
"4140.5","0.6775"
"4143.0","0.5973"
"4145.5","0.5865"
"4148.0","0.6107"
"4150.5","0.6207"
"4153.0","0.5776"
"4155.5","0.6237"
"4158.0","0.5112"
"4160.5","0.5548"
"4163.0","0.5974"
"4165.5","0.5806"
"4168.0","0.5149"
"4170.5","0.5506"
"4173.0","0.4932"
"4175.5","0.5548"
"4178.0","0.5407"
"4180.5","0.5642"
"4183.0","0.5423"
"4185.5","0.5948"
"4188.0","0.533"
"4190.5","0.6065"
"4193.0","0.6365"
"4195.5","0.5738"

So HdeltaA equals 6.77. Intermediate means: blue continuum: 0.587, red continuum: 0.599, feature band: 0.489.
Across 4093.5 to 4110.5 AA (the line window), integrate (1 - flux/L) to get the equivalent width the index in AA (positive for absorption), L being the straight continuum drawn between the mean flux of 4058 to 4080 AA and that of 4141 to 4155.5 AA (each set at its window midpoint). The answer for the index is 4.3 AA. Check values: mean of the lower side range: 0.568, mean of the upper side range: 0.605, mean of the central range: 0.436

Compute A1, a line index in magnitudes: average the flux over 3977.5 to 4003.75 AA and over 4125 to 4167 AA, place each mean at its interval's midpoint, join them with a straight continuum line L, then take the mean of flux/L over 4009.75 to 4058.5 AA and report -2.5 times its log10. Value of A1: -0.068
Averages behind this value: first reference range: 0.539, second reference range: 0.596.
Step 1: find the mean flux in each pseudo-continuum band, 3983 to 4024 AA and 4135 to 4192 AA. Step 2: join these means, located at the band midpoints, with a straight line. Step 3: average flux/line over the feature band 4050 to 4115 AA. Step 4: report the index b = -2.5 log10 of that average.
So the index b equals 0.09 mag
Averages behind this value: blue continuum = 0.576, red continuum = 0.576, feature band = 0.53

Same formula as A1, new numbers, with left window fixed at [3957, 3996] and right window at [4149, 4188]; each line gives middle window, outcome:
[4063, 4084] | -0.13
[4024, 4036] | -0.22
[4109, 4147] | -0.08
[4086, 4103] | 0.07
